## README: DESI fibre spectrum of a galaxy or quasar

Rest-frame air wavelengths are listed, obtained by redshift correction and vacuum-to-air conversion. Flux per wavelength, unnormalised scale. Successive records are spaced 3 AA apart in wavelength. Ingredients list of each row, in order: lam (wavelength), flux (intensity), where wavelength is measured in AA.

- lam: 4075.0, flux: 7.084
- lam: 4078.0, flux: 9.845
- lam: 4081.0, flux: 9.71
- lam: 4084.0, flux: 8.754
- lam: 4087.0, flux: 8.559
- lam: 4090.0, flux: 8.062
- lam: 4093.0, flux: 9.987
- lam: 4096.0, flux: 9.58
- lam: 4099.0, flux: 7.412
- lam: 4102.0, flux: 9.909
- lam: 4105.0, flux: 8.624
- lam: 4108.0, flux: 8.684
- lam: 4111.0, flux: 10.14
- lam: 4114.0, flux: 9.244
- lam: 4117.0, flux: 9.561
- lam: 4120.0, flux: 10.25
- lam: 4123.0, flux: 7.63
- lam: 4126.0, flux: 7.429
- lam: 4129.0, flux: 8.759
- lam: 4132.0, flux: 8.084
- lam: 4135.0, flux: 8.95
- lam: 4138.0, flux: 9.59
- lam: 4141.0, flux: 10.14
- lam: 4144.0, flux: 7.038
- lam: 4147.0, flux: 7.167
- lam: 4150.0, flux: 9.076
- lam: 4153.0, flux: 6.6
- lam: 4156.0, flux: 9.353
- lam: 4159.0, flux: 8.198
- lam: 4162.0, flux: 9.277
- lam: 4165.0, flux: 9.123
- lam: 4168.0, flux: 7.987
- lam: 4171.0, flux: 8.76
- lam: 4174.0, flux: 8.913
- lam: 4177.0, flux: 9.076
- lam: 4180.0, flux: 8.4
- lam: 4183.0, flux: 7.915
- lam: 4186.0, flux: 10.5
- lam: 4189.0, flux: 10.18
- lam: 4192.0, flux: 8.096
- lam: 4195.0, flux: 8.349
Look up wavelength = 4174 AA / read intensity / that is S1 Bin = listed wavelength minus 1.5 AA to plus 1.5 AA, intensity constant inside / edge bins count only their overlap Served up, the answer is 8.913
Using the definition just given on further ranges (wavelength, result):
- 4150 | 9.076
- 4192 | 8.096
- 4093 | 9.987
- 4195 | 8.349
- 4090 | 8.062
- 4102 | 9.909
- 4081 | 9.71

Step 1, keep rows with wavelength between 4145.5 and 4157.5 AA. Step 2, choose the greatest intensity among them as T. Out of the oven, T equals 9.353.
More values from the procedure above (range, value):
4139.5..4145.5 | 10.14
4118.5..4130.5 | 10.25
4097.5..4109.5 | 9.909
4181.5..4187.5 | 10.5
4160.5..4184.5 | 9.277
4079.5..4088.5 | 9.71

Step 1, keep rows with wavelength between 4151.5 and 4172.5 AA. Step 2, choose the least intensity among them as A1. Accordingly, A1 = 6.6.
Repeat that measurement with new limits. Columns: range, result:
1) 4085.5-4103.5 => 7.412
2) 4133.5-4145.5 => 7.038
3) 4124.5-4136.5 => 7.429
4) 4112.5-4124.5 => 7.63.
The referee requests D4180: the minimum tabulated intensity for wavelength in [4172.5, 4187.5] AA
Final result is 7.915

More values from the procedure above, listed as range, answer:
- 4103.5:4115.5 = 8.624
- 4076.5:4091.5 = 8.062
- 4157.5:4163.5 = 8.198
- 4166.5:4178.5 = 7.987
